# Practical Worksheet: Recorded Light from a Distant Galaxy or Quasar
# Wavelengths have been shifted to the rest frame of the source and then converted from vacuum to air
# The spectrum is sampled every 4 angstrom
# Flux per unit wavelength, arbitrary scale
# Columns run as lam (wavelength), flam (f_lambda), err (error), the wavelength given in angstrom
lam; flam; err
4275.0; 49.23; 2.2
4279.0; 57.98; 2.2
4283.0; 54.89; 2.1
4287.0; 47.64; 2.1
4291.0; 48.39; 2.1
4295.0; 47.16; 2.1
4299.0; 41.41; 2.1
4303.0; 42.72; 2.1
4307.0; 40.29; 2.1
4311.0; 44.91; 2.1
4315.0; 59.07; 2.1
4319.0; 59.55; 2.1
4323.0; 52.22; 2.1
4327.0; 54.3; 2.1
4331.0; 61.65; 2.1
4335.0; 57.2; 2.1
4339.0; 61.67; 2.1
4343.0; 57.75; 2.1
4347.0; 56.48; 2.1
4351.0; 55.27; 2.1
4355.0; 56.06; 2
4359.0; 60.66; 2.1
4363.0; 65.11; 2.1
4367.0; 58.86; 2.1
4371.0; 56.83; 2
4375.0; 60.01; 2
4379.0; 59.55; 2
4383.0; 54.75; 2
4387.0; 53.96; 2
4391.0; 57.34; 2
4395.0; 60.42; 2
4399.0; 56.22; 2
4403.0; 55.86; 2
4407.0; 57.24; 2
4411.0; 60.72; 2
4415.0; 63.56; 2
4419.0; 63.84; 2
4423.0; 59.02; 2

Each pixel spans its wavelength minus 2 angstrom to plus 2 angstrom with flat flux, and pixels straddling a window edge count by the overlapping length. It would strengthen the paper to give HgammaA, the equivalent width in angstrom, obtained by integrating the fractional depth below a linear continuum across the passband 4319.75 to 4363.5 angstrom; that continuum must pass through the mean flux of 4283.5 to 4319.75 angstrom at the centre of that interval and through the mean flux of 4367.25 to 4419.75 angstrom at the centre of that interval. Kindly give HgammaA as -4.5 angstrom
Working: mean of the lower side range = 47.8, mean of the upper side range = 58.4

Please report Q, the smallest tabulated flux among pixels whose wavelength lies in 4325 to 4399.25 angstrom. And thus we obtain 53.96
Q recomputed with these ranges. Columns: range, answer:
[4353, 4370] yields 56.06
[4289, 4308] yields 40.29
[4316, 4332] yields 52.22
